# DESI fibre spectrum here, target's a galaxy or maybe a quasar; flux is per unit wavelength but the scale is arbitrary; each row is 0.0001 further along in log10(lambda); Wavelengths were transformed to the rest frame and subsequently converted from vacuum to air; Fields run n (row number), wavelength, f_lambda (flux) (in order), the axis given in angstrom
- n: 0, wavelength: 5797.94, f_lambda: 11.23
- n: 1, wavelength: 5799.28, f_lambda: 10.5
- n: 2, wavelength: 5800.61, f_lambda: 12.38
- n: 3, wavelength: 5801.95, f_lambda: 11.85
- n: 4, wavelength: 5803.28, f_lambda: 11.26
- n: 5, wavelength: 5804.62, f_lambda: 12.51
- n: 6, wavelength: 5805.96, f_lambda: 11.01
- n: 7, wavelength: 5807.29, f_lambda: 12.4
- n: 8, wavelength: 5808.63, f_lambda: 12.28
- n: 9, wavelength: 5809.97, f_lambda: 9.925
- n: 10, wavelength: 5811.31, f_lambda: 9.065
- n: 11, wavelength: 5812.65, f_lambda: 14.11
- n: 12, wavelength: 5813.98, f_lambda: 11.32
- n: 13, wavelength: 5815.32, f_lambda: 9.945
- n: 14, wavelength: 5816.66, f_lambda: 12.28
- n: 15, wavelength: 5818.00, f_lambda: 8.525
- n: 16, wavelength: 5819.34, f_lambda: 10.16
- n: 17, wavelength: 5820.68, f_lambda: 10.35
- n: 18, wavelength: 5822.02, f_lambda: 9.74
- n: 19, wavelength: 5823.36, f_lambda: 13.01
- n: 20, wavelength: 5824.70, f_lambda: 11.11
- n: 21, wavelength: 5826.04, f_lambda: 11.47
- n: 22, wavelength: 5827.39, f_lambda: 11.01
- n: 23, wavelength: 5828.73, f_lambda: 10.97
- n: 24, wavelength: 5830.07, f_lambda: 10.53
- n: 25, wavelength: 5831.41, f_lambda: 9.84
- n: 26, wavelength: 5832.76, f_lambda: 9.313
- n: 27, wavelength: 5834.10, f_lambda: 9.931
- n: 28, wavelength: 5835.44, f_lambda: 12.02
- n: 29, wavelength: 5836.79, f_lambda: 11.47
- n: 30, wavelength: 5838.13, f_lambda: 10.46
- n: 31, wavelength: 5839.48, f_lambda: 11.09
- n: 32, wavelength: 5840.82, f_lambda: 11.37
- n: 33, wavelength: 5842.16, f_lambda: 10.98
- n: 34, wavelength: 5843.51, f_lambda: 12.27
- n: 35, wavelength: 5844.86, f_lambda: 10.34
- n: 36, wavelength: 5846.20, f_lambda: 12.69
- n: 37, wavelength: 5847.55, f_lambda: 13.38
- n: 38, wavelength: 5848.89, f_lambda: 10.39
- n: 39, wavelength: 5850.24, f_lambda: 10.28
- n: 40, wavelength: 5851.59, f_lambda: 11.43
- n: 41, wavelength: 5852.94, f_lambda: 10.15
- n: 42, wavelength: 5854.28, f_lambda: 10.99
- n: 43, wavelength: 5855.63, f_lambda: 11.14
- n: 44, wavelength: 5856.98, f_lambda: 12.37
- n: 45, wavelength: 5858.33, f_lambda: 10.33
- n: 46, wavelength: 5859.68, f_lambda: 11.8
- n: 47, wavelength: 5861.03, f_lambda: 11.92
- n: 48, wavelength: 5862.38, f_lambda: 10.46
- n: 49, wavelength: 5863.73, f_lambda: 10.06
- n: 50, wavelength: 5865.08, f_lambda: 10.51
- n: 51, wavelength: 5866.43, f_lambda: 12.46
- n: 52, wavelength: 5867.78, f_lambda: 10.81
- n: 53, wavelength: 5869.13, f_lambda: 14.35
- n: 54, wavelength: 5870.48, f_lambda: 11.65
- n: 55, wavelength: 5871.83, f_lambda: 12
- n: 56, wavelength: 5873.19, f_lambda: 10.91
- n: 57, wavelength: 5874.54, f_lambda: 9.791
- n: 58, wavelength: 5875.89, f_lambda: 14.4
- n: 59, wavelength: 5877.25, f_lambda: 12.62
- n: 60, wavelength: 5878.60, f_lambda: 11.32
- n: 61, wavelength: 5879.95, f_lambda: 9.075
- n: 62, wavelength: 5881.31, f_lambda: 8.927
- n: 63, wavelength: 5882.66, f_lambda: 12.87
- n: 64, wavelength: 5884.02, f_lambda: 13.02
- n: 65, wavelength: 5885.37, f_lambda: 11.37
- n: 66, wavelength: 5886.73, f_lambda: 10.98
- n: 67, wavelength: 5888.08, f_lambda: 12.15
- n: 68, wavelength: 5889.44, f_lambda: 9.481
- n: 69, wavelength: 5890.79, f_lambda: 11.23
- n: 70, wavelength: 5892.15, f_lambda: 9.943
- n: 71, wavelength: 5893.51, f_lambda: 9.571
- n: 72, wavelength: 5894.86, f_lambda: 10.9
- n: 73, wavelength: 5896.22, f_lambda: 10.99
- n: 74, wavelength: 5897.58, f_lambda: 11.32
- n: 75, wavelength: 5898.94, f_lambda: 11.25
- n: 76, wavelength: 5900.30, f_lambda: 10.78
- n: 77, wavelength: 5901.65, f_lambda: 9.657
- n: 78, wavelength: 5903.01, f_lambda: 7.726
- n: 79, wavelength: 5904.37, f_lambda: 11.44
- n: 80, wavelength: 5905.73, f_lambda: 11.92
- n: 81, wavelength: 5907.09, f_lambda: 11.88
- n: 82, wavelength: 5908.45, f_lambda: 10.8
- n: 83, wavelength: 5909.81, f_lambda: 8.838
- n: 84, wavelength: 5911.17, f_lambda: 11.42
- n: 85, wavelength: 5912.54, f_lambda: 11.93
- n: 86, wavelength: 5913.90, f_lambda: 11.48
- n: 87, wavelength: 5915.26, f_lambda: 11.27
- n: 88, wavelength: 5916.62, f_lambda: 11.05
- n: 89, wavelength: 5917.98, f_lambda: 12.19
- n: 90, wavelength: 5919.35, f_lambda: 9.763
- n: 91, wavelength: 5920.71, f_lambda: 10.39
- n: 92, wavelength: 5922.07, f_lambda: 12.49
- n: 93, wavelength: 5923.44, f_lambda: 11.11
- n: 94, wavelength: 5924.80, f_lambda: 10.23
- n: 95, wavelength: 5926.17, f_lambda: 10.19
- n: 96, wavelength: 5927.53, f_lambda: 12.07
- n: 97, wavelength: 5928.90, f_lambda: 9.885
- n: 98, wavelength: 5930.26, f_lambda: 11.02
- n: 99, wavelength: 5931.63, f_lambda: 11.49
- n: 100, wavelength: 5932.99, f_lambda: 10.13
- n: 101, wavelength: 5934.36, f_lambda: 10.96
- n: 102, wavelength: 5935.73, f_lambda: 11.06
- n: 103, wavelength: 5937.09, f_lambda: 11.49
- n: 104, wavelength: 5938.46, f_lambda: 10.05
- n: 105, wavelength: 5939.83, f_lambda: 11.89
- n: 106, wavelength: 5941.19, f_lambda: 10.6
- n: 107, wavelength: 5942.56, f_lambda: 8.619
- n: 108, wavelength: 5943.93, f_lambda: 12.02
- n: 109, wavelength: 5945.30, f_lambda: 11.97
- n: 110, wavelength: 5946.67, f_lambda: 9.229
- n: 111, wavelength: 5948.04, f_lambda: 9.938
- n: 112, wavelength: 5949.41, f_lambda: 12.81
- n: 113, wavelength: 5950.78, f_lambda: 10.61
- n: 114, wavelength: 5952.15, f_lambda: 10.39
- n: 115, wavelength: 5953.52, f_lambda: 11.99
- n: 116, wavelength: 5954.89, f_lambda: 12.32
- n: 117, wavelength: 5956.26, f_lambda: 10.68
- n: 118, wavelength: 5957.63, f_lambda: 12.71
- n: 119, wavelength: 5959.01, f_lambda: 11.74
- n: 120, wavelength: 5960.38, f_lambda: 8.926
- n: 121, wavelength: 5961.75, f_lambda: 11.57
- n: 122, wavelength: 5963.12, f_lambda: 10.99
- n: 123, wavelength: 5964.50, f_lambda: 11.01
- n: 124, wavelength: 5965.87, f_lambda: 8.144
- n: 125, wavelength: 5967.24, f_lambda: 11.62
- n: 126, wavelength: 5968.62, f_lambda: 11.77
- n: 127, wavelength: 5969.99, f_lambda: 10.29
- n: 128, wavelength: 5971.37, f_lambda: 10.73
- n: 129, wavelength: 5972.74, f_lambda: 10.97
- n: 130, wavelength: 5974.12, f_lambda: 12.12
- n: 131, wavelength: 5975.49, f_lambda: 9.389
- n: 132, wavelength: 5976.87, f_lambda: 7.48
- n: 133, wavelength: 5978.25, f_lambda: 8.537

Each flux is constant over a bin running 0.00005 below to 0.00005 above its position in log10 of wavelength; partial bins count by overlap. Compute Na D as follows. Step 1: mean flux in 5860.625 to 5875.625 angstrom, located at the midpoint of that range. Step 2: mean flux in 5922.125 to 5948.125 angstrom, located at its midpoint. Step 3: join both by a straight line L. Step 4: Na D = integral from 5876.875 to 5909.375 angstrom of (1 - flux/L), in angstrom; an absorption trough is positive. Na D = 1.0 angstrom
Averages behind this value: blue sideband 11.4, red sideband 10.8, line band 10.9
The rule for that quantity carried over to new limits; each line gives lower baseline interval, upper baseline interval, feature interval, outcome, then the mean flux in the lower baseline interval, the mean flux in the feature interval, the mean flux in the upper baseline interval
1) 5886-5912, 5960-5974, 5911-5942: -1.05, 10.7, 11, 10.7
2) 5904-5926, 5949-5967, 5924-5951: 0.64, 11.1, 10.8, 11.1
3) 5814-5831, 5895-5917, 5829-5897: -2.24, 10.8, 11.2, 10.9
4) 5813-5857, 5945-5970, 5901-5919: 0.18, 11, 10.9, 11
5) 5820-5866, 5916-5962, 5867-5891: -1.06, 11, 11.5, 11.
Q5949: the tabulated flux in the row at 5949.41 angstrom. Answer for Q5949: 12.81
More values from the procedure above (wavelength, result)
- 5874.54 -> 9.791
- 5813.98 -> 11.32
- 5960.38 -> 8.926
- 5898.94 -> 11.25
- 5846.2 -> 12.69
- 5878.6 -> 11.32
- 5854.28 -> 10.99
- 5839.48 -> 11.09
